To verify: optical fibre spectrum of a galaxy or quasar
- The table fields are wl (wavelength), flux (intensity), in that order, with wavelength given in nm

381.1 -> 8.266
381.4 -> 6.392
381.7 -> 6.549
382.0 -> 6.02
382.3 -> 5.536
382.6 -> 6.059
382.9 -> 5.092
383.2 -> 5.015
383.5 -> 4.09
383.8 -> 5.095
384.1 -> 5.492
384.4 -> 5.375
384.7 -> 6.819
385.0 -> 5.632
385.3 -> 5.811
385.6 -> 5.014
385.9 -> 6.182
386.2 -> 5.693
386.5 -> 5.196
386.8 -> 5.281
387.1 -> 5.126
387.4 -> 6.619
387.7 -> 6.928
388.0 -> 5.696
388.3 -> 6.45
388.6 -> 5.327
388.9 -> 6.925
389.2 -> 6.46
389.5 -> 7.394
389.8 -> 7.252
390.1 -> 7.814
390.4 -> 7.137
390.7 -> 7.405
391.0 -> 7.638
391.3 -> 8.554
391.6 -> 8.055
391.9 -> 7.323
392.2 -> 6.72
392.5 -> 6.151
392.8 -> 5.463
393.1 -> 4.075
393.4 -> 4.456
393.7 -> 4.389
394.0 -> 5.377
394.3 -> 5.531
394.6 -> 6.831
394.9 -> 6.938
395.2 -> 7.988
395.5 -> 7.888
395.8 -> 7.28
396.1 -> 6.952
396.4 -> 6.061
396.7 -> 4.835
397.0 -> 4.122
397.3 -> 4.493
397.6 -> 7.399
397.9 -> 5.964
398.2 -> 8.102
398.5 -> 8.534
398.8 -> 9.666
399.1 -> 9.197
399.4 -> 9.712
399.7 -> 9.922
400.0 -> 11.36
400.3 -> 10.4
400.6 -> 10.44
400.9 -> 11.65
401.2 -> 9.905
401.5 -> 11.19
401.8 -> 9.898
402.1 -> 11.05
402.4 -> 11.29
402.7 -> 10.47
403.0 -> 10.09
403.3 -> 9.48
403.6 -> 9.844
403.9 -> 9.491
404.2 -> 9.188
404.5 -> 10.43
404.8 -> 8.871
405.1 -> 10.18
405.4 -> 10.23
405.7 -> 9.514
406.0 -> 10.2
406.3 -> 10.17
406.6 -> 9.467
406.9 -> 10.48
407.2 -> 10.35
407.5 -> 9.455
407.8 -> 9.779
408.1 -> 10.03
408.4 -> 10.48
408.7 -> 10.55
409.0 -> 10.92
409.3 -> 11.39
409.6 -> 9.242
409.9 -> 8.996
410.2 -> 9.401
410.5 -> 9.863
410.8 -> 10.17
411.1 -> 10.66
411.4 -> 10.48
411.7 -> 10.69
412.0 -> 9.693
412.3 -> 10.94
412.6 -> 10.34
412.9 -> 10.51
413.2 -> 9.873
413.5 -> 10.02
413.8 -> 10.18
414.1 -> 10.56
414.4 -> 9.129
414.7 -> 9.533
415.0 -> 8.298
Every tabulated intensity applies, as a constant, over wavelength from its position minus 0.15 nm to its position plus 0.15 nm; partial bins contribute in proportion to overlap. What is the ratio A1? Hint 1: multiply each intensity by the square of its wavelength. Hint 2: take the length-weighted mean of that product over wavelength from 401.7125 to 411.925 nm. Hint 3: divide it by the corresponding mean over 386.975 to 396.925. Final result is 1.7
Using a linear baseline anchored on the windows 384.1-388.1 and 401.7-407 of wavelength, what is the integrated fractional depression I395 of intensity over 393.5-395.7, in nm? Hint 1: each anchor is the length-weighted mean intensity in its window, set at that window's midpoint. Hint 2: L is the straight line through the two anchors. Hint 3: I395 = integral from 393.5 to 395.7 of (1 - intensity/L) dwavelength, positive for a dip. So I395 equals 0.392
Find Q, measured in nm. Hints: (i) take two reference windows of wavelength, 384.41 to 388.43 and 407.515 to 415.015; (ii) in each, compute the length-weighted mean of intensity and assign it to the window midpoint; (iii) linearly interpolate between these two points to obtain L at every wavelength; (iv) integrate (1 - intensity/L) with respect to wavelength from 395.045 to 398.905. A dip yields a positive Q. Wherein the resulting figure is 0.415 nm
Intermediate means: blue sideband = 5.86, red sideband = 10.1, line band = 6.84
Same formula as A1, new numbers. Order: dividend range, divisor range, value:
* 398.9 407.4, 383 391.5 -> 1.77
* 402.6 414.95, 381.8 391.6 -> 1.81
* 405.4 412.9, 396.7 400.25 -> 1.34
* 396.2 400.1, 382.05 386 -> 1.49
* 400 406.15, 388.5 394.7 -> 1.67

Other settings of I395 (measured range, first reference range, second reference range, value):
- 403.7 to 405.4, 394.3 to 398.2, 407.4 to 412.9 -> -0.20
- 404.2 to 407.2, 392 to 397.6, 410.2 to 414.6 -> -0.48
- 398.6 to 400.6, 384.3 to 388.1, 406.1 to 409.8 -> -0.36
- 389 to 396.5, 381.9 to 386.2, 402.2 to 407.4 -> 0.66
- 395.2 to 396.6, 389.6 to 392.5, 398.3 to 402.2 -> 0.29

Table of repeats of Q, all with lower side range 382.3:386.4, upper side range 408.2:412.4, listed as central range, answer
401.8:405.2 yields -0.40 nm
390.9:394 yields 0.32 nm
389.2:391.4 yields -0.31 nm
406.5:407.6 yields -0.04 nm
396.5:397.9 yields 0.45 nm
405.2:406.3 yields -0.07 nm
